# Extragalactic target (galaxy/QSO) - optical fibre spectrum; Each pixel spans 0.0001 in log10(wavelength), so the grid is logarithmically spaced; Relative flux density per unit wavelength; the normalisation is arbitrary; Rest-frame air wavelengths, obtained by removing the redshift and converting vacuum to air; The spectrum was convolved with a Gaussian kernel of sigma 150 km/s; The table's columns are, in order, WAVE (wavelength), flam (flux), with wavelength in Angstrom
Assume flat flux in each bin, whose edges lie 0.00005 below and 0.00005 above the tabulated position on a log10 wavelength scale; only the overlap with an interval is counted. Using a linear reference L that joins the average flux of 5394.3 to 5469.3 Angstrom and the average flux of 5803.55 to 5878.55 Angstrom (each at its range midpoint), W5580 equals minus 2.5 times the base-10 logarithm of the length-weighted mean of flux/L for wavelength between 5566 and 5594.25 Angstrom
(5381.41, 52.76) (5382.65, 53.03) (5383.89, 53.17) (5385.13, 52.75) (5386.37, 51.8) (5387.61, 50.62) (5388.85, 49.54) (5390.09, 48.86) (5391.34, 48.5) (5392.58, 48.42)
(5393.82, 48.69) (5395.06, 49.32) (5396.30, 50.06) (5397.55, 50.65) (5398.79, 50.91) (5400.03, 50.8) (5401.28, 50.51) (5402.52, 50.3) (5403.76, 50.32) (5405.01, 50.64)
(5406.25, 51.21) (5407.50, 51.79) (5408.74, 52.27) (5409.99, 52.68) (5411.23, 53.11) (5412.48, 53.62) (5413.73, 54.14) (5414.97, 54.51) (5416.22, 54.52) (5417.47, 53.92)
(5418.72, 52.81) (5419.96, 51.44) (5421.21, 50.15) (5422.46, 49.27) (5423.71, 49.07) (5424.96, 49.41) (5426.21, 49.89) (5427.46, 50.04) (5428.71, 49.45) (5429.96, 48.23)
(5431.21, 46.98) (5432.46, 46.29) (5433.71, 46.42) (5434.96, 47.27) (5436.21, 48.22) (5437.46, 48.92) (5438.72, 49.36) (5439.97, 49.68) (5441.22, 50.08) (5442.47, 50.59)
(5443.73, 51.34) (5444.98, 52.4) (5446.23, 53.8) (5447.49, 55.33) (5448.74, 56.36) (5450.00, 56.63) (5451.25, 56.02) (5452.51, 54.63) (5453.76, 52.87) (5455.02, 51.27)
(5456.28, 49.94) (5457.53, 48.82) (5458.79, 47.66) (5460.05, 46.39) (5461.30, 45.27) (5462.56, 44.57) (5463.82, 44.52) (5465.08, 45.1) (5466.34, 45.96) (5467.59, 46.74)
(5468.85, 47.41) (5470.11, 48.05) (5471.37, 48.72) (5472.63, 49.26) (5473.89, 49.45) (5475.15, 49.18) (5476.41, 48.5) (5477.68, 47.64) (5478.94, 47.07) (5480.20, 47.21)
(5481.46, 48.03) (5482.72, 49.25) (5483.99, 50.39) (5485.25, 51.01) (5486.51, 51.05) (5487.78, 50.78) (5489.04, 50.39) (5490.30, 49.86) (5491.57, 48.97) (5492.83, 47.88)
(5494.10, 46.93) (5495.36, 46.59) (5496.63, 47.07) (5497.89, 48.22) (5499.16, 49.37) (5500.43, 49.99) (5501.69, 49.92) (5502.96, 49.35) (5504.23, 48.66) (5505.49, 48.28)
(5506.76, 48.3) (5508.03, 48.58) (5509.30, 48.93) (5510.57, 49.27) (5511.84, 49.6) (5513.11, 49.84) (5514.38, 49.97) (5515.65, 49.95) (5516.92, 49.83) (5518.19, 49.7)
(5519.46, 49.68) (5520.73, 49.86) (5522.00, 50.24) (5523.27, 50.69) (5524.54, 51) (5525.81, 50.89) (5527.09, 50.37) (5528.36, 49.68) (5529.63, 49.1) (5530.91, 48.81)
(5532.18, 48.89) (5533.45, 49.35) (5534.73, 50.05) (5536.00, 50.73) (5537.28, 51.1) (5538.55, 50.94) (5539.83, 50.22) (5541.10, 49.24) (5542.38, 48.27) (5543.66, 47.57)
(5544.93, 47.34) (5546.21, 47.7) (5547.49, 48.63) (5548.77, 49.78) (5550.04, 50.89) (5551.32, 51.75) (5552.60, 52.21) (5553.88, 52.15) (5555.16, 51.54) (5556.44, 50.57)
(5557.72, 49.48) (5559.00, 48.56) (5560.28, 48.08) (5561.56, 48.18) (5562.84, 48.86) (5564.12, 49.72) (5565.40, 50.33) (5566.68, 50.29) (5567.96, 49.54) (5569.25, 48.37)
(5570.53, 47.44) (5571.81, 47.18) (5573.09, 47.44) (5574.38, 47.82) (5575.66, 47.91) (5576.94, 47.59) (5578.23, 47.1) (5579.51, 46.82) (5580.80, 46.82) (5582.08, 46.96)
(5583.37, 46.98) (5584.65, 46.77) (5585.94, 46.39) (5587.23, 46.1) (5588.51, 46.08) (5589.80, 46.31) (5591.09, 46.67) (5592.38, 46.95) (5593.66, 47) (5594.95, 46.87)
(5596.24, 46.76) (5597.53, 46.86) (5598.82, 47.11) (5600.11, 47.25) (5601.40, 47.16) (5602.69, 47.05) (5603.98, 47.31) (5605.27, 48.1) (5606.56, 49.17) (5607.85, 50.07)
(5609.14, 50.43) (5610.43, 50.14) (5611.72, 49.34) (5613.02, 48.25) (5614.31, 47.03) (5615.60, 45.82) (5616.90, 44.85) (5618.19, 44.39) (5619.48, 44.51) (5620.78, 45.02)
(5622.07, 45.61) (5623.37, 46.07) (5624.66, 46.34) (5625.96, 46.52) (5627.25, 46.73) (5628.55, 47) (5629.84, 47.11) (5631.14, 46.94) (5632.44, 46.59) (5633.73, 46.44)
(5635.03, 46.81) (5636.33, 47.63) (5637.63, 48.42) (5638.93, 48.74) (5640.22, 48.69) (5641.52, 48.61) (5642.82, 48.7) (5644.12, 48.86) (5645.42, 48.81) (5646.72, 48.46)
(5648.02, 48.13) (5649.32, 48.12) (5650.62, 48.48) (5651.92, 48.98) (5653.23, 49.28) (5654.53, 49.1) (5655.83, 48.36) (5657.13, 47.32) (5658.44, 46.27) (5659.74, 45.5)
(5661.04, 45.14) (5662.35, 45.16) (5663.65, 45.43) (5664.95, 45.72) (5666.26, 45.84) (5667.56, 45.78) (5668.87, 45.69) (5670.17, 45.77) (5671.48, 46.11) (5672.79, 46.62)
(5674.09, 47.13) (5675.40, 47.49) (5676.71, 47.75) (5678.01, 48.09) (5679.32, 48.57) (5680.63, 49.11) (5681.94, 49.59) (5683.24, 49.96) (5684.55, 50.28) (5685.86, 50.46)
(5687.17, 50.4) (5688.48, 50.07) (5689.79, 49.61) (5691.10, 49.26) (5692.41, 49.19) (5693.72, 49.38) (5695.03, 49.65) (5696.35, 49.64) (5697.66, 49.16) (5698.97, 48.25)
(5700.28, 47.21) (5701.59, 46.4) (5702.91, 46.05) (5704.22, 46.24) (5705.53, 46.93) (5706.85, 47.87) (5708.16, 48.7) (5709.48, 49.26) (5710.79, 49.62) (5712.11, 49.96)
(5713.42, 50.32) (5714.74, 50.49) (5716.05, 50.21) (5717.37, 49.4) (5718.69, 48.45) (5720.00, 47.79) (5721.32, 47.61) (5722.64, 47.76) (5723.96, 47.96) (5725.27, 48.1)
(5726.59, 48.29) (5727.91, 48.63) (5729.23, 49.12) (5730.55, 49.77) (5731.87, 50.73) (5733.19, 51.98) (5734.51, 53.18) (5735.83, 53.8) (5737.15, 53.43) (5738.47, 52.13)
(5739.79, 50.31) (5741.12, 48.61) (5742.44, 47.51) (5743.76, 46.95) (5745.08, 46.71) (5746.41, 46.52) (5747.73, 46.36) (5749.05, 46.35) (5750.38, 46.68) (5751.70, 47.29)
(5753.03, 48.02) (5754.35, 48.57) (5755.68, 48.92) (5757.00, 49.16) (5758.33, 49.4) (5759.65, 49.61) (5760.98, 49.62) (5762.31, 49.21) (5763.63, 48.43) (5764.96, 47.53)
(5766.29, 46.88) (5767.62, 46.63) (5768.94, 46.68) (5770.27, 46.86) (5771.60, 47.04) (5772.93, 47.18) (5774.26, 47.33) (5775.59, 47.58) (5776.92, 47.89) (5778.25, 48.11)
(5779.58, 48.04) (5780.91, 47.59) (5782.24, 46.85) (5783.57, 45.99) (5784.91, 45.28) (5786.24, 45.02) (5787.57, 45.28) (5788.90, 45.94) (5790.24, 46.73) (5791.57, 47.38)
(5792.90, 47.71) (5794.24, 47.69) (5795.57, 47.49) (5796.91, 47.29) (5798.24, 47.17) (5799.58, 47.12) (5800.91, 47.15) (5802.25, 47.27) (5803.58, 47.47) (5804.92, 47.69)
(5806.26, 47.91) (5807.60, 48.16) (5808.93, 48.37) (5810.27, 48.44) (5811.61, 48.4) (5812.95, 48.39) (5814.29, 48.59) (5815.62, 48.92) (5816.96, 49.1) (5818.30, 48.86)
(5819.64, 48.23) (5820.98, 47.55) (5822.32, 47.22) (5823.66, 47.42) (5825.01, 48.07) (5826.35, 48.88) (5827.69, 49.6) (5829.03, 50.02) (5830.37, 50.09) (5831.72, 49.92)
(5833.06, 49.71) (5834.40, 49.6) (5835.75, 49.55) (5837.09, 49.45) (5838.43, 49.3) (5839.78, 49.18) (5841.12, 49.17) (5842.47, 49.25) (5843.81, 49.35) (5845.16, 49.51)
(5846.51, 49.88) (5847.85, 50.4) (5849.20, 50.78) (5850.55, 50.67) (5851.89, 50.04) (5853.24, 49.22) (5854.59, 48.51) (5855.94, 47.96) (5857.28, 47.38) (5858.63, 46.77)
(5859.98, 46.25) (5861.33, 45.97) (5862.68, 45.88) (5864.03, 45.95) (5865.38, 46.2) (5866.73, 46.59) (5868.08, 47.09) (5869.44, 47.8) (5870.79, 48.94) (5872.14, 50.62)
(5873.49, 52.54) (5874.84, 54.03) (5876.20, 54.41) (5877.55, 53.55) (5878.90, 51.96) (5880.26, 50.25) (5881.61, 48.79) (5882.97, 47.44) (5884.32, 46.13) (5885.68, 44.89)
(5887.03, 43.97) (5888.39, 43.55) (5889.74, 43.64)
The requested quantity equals 0.06 mag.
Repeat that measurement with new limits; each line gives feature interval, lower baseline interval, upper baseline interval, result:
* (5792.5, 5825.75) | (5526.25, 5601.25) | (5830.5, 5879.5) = 0.03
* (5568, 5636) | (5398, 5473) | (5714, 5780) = 0.05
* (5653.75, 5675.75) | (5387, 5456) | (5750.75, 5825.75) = 0.05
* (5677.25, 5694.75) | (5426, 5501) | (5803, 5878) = -0.01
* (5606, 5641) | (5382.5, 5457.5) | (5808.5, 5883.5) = 0.06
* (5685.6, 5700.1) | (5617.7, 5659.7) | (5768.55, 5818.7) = -0.05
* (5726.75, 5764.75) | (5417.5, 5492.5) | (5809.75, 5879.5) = 0.00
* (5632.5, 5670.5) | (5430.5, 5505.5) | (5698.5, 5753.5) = 0.03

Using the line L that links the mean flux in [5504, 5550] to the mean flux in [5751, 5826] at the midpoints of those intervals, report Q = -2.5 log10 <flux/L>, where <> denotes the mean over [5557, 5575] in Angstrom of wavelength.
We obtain 0.01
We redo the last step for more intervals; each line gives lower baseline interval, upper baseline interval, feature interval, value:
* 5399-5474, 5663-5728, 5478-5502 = 0.02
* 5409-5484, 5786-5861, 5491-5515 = 0.02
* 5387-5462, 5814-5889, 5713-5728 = 0.01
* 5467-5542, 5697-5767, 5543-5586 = 0.01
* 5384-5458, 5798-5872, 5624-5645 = 0.05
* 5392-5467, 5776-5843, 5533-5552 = 0.00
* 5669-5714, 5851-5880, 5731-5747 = -0.03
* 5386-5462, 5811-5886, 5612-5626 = 0.09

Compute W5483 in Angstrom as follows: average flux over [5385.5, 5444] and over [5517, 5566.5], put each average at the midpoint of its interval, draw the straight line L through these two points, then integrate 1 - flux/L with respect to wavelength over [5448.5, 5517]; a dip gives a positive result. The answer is 1.35 Angstrom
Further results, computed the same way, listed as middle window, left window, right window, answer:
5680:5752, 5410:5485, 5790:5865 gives -0.24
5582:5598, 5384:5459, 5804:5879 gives 1.11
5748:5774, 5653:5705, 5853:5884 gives 0.21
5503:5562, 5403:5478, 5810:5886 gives 0.27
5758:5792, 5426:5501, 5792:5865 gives 0.89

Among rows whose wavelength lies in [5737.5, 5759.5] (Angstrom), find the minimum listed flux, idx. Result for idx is 46.35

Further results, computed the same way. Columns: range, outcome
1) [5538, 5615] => 46.08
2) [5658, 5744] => 45.14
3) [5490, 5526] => 46.59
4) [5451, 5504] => 44.52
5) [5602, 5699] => 44.39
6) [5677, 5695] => 48.09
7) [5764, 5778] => 46.63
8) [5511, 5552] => 47.34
